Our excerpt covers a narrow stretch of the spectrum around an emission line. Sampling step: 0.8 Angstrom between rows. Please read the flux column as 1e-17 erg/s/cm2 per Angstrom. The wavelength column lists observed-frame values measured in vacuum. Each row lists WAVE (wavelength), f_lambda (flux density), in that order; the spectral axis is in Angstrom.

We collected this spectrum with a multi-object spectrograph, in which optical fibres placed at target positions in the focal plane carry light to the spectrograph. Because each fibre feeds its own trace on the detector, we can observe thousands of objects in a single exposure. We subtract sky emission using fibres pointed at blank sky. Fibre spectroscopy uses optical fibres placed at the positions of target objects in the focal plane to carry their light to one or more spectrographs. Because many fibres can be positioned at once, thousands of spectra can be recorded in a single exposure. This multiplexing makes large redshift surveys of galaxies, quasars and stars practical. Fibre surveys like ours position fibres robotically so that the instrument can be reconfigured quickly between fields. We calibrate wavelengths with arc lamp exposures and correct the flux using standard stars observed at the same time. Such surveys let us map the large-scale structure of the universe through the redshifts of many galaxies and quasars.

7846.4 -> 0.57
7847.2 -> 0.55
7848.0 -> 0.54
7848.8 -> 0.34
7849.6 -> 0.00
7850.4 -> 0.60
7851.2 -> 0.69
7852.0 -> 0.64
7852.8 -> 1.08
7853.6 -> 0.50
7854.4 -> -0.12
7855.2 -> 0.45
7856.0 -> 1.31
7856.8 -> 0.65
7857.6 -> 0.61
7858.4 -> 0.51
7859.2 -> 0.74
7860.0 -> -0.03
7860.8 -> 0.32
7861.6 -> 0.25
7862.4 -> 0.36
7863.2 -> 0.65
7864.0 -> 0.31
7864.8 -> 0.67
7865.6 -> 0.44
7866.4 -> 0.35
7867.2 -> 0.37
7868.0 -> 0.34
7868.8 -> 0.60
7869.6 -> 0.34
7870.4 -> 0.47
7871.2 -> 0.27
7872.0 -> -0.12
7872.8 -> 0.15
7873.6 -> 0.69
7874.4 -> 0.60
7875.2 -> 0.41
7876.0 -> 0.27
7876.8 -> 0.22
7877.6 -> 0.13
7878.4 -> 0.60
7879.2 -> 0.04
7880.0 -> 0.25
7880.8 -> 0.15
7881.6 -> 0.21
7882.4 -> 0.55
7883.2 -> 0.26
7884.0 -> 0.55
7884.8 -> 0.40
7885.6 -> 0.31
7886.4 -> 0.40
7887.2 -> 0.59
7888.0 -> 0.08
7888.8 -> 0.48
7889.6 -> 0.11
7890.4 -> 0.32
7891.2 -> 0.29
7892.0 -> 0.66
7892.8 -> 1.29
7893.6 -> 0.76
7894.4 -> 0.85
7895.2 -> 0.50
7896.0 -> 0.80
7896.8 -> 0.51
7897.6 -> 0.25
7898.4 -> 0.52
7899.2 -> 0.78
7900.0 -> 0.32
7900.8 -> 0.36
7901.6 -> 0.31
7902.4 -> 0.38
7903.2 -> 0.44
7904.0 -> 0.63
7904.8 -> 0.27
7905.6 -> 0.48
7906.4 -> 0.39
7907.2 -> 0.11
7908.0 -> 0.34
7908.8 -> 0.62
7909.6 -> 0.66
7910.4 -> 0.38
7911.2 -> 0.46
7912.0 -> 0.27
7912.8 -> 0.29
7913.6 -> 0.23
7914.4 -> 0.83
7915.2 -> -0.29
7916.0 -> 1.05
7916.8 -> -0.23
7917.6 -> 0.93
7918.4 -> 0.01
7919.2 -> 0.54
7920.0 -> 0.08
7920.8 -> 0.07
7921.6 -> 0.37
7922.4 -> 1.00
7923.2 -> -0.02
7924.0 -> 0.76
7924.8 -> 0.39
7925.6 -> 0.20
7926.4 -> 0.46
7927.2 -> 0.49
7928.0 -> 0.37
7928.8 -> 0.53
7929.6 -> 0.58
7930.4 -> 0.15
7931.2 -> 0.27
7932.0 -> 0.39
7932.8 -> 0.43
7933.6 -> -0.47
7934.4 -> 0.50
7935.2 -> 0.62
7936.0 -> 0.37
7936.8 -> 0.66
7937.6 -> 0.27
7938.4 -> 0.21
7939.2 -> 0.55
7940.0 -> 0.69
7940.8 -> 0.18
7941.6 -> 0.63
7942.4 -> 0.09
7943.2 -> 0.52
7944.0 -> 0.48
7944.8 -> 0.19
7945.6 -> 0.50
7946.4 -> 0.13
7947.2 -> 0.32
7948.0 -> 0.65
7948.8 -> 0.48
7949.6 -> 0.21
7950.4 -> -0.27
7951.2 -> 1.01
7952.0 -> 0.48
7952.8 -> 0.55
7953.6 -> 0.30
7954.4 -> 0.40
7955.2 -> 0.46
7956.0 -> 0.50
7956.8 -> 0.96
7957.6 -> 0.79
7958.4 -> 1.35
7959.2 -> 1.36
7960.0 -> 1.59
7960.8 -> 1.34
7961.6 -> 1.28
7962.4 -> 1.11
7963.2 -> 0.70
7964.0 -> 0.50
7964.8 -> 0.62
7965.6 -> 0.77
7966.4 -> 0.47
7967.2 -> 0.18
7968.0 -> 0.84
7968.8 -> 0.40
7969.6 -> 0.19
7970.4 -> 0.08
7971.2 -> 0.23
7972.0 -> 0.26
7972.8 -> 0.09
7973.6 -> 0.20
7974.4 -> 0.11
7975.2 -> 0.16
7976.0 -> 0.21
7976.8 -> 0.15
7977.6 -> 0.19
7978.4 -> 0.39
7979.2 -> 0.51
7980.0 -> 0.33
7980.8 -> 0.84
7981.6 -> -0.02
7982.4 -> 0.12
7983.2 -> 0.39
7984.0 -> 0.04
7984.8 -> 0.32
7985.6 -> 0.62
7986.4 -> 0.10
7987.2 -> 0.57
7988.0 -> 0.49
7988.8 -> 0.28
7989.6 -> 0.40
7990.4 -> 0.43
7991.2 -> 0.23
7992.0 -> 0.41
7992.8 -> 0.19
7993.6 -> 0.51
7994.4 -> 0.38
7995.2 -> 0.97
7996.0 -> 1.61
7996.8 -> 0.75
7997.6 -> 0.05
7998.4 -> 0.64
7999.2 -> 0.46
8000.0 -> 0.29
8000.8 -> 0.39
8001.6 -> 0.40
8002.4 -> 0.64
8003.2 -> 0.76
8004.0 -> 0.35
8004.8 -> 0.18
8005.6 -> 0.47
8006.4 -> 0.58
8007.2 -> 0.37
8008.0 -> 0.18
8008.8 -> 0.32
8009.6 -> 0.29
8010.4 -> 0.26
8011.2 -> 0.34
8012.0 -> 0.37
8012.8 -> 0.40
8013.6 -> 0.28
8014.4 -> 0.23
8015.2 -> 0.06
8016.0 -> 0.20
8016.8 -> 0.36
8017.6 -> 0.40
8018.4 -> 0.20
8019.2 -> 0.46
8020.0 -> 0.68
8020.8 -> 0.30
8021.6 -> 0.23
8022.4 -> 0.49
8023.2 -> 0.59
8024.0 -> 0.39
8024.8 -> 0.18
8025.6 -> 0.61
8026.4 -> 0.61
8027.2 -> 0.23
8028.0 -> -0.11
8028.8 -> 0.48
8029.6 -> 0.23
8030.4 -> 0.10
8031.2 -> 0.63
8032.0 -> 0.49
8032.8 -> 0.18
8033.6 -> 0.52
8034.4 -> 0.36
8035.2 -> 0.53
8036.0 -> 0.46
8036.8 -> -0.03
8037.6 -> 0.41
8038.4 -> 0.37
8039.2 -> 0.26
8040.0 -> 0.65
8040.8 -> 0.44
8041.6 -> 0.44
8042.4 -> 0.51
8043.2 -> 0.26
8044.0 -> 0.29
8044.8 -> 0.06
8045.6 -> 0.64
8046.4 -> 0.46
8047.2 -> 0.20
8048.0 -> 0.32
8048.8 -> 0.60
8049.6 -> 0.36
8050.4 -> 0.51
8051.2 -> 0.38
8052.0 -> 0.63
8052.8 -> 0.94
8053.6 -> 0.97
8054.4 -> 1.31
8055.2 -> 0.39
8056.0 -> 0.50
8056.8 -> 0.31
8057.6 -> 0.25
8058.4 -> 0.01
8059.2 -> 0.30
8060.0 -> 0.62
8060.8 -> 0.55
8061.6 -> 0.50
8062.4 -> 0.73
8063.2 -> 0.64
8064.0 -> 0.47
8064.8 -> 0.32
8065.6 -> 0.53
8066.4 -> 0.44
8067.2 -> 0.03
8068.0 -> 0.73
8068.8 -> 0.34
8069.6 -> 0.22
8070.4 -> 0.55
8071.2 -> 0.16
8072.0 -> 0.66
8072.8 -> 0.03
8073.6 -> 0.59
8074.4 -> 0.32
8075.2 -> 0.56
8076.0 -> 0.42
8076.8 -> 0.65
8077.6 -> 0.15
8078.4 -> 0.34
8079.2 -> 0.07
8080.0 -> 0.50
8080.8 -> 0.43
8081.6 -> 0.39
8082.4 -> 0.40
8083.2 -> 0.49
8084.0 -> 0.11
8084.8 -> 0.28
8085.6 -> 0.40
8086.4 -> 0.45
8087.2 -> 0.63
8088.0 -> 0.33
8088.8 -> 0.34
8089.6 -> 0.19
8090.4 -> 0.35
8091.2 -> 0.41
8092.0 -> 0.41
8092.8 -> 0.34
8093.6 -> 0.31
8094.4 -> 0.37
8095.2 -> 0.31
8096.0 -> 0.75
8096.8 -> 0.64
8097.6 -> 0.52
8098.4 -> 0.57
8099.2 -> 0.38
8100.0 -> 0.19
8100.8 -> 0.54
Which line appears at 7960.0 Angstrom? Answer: H-gamma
